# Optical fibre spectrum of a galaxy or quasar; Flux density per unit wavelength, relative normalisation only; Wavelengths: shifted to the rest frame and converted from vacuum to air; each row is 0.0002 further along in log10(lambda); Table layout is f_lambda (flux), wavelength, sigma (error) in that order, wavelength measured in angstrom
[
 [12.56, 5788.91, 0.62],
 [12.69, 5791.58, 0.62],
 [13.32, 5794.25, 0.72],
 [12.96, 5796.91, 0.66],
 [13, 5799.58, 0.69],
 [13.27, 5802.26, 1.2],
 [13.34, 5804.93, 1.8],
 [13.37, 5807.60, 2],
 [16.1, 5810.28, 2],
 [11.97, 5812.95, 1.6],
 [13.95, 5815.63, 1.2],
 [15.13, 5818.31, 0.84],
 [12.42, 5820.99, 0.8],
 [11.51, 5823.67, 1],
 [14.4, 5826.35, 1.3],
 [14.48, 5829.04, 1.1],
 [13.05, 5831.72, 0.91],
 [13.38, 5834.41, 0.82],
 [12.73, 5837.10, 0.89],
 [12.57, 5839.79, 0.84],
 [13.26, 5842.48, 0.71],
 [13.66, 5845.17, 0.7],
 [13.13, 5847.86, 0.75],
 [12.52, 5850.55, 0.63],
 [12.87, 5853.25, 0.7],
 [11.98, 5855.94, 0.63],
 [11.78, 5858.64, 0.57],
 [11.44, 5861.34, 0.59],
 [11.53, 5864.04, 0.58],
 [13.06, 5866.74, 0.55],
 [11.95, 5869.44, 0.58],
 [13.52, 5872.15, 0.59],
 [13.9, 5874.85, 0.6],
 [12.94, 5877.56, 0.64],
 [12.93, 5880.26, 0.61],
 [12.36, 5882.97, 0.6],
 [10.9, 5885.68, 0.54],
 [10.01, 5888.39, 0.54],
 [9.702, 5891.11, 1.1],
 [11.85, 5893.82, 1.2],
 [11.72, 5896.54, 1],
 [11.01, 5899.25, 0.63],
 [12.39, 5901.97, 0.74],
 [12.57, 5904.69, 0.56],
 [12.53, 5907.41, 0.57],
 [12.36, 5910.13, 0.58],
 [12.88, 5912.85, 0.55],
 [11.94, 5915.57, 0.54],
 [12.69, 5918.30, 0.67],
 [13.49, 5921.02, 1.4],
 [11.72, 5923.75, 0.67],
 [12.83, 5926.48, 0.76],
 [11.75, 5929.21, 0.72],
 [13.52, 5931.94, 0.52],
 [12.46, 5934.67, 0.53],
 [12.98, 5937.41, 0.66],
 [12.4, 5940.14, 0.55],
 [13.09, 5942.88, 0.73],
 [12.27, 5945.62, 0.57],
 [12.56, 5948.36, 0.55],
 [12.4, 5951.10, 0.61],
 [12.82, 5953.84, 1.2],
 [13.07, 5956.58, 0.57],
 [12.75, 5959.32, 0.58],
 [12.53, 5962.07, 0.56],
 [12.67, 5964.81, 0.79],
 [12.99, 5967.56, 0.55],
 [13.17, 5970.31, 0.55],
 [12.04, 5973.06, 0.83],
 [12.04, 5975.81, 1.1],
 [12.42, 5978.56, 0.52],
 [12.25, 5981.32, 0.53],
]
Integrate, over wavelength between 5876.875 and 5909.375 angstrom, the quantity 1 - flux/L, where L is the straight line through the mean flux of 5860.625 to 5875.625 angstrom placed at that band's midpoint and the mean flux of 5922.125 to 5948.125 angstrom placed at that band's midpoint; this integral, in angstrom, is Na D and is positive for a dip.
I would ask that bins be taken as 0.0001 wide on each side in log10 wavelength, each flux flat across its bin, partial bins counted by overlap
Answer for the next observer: 2.16 angstrom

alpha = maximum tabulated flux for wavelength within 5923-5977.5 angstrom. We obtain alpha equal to 13.52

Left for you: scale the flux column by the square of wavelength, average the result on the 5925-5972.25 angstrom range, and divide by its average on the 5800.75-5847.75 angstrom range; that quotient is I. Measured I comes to 1.0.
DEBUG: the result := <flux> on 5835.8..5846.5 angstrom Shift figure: 13.1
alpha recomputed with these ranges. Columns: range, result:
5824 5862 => 14.48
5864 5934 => 13.9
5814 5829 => 15.13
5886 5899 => 11.85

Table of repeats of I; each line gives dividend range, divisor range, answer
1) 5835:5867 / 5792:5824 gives 0.95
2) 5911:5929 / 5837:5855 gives 0.99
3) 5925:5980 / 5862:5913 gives 1.07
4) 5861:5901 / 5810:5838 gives 0.90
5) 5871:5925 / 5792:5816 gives 0.94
